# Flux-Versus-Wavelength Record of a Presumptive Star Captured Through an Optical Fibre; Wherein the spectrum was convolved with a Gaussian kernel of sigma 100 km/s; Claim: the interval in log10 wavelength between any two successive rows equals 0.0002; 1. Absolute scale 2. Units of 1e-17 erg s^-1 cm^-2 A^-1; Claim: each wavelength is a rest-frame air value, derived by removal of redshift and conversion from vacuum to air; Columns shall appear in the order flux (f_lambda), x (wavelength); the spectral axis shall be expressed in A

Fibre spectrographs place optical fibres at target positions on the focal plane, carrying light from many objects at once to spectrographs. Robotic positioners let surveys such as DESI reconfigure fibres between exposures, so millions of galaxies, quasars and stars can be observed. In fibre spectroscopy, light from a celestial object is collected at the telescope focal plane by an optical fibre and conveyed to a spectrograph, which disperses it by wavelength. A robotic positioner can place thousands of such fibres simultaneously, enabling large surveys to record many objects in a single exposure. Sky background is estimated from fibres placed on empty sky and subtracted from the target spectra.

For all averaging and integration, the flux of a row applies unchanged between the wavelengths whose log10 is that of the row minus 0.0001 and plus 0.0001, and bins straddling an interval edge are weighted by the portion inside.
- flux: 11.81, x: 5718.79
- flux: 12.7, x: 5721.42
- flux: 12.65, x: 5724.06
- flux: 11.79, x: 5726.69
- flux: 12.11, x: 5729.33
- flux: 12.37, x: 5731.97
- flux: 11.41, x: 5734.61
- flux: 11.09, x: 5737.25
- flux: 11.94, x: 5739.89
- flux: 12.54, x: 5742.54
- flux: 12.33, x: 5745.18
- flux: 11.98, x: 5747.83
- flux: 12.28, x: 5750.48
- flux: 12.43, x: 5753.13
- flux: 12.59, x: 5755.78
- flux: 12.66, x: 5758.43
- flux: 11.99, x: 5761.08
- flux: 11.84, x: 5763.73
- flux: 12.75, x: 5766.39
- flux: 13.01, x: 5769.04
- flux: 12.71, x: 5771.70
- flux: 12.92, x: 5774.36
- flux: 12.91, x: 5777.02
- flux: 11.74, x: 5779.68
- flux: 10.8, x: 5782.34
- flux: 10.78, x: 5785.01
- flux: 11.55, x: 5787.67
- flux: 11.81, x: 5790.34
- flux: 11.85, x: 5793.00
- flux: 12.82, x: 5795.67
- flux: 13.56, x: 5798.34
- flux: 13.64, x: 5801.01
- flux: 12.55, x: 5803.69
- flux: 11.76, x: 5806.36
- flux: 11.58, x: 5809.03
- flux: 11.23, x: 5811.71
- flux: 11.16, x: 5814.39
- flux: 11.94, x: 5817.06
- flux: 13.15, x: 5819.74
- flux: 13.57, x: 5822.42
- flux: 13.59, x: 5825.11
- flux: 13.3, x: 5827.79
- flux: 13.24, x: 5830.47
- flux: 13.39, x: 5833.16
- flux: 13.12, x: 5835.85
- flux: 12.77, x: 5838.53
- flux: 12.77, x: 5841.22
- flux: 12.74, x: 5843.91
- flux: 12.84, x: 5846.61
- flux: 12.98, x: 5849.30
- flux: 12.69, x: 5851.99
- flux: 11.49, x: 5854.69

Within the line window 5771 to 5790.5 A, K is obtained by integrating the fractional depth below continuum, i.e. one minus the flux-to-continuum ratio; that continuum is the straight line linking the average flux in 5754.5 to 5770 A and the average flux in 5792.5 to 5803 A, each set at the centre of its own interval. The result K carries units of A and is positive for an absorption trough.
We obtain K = 1.3 A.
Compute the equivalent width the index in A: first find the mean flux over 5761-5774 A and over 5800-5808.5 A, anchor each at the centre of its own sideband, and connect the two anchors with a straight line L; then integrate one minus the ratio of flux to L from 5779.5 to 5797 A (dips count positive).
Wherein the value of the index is 1.27 A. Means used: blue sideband 12.5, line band 11.6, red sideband 12.5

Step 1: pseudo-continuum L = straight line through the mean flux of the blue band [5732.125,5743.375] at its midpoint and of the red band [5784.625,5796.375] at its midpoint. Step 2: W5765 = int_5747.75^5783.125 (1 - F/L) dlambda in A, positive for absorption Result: -1.75 A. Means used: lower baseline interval 11.8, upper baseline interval 11.8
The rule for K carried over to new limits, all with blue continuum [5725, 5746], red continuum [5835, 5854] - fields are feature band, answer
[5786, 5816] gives 0.8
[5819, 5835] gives -0.9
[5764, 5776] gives -0.5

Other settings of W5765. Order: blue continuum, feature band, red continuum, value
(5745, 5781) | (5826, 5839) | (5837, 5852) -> -0.45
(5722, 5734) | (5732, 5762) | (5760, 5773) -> 0.52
